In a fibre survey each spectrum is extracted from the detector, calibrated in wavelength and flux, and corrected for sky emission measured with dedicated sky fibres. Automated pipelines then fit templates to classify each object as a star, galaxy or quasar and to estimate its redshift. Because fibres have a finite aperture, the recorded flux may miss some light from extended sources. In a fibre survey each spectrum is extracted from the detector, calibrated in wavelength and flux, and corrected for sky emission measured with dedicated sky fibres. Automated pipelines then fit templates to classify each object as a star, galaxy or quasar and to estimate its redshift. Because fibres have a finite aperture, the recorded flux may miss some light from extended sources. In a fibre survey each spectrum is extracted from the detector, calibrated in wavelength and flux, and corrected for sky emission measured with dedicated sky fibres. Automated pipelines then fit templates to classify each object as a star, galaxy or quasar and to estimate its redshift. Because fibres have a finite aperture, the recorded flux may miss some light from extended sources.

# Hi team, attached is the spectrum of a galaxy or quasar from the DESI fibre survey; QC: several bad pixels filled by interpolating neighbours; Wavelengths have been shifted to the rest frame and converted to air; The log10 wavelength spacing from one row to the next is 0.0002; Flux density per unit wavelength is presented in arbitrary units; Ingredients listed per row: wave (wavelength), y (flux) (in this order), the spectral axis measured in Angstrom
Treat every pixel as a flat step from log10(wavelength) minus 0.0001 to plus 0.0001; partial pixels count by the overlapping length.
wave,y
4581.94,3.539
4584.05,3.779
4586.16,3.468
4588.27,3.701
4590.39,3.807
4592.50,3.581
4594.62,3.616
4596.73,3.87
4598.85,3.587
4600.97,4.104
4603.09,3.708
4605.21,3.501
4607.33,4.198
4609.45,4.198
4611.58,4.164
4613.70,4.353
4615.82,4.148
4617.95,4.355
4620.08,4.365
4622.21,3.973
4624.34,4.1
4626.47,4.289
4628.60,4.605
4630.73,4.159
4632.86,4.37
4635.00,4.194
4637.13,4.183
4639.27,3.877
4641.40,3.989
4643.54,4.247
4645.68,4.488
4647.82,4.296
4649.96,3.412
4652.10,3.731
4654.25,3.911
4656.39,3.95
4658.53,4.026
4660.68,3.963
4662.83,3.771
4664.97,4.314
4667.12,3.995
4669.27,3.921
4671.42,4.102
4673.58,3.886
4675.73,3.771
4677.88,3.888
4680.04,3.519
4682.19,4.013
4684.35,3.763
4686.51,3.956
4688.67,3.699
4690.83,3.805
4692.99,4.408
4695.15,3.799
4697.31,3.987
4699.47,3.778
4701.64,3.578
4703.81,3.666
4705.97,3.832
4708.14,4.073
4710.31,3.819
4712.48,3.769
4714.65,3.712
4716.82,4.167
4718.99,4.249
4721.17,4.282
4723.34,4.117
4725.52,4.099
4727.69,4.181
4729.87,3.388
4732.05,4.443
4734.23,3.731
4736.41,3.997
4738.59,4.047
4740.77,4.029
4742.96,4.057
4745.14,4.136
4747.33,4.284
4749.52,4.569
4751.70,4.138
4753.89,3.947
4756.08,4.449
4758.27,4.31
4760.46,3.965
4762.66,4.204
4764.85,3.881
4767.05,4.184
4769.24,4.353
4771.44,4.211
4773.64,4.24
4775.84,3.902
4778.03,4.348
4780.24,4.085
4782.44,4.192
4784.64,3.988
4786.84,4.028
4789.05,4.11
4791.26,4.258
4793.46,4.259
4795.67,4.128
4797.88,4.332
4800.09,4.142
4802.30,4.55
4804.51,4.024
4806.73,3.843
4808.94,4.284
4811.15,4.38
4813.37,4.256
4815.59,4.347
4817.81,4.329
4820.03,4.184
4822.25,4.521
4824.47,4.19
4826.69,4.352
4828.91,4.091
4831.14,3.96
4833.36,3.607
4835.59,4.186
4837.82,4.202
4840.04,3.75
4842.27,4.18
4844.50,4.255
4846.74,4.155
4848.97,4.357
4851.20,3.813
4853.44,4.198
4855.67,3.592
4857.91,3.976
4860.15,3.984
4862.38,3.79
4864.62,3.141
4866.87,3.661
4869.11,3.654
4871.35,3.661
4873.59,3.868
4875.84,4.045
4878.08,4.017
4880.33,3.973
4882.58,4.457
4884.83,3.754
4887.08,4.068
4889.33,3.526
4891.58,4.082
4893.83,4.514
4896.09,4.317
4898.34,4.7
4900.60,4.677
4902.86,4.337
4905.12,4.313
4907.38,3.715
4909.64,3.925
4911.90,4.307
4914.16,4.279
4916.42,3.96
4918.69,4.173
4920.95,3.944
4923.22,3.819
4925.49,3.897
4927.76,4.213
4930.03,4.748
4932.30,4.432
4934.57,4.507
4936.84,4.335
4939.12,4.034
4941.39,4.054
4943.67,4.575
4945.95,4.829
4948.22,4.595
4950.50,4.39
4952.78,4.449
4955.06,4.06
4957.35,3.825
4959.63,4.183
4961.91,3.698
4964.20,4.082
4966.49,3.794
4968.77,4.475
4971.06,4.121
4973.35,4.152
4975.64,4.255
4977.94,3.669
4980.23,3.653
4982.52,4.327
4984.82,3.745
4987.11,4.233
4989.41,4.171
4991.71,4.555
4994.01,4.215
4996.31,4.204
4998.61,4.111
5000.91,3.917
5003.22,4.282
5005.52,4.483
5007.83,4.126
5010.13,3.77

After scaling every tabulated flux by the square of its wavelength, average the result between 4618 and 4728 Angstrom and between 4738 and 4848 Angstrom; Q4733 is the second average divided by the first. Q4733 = 1.10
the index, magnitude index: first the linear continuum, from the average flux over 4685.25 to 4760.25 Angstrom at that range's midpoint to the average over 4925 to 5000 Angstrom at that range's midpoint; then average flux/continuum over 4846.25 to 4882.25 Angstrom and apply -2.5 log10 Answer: 0.07 mag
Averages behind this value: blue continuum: 4.01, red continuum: 4.2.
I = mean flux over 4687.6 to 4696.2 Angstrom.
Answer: 3.93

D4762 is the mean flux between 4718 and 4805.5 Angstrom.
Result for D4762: 4.15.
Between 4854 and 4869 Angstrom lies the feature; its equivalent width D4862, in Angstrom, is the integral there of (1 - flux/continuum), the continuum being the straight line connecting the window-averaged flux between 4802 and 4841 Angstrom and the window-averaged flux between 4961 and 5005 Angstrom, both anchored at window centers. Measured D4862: 1.6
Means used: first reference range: 4.16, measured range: 3.71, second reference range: 4.09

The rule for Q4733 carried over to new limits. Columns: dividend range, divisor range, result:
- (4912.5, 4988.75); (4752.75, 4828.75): 1.06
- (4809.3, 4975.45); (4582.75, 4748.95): 1.14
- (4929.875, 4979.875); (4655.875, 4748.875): 1.18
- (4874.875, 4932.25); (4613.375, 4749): 1.14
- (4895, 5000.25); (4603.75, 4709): 1.18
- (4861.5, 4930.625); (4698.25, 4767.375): 1.07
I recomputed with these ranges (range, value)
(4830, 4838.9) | 3.99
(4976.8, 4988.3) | 3.93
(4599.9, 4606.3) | 3.77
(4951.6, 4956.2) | 4.26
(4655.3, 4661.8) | 3.98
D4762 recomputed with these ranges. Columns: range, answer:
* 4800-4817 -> 4.23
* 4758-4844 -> 4.16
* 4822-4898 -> 4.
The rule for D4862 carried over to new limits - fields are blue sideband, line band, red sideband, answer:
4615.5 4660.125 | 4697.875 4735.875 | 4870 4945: 1.8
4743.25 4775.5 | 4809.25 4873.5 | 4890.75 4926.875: 2.5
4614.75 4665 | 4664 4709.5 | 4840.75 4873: 1.9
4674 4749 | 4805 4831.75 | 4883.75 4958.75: -0.9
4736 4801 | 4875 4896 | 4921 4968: 0.7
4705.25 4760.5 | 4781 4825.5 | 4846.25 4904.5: -1.9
